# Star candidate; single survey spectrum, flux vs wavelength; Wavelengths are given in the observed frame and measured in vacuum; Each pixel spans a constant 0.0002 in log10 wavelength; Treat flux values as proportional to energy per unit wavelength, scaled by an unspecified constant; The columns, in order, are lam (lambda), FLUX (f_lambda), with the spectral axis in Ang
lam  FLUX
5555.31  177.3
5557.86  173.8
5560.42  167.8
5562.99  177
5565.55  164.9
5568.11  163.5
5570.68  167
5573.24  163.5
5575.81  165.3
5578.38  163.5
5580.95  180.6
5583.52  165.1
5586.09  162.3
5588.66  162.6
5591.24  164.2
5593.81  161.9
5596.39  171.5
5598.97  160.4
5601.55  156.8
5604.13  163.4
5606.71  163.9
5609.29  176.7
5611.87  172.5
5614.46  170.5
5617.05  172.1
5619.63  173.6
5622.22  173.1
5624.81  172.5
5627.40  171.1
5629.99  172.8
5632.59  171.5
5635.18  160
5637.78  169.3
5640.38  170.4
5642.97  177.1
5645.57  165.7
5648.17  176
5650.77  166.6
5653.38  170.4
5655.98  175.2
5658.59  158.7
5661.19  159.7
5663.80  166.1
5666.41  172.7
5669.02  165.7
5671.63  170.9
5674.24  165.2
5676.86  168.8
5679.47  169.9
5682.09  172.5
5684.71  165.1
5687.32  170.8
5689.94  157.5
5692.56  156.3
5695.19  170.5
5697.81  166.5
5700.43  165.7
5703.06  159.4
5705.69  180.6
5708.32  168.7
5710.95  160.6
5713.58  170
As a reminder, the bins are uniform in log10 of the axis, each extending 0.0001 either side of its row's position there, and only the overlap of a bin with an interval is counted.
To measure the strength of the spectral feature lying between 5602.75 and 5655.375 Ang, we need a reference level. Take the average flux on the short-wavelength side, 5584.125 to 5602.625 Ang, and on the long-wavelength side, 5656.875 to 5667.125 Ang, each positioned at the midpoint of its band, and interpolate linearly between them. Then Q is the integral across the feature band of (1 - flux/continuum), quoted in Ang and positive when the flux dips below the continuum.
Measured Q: -2.2 Ang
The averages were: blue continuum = 163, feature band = 171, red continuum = 164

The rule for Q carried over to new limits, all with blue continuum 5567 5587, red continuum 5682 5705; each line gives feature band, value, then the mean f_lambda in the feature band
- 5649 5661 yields -0.1 Ang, 167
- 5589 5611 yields 0.2 Ang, 165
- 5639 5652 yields -0.4 Ang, 171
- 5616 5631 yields -0.6 Ang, 173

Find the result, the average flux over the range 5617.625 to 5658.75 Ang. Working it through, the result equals 171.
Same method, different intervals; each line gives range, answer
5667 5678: 168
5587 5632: 168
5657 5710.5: 166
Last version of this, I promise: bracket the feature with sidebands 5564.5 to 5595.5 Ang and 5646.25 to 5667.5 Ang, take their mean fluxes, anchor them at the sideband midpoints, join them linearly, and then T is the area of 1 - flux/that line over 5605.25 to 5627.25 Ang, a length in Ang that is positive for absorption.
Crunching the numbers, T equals -0.7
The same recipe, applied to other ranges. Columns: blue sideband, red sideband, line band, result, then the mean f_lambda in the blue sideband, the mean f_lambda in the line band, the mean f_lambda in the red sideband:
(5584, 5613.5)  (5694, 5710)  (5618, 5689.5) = -1.0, 165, 169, 168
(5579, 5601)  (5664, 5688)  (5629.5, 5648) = -0.3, 166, 170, 169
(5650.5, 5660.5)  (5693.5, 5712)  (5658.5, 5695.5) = 0.2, 167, 166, 167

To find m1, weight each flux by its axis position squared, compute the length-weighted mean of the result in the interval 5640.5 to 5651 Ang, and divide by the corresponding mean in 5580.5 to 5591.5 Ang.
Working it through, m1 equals 1.06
